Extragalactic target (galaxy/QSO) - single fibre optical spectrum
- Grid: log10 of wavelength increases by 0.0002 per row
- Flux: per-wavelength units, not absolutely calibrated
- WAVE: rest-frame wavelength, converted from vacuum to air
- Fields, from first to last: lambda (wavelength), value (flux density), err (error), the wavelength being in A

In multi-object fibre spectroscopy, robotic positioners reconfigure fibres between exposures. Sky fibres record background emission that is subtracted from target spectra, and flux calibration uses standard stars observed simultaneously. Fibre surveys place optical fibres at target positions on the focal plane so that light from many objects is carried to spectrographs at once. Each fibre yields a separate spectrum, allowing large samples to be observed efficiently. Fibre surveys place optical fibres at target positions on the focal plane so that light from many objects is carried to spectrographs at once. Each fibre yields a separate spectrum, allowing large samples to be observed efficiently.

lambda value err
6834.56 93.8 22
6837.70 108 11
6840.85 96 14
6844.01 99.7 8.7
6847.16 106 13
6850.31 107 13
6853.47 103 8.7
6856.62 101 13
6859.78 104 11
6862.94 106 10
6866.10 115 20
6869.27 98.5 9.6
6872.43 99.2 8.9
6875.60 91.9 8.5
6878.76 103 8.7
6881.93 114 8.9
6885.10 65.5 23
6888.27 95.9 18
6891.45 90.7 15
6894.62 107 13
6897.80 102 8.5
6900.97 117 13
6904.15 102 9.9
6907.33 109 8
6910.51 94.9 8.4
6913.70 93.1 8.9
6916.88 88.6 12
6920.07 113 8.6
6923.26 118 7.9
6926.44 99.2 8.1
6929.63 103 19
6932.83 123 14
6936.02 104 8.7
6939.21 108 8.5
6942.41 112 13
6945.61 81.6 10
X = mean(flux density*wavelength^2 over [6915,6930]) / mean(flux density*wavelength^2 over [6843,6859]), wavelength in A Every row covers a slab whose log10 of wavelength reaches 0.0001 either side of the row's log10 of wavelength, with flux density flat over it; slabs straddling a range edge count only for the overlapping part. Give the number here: 1.03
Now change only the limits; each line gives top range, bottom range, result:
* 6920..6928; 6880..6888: 1.21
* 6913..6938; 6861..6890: 1.09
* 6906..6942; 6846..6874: 1.03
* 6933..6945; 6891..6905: 1.04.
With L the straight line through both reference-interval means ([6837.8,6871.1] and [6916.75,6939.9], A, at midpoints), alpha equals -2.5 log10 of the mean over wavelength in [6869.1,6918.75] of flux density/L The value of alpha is 0.08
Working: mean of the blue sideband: 104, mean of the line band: 98.3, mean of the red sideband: 108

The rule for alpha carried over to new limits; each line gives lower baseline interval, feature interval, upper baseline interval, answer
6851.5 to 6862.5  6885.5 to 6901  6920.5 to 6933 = 0.09 mag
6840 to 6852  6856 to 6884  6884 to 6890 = -0.14 mag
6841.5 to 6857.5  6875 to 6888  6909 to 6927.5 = 0.09 mag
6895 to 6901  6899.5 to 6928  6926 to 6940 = 0.04 mag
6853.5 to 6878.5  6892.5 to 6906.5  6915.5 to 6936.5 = -0.01 mag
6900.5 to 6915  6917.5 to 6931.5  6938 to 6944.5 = -0.02 mag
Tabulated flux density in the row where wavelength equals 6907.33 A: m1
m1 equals 109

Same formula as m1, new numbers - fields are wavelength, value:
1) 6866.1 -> 115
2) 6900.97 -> 117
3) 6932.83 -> 123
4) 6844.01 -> 99.7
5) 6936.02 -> 104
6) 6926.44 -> 99.2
